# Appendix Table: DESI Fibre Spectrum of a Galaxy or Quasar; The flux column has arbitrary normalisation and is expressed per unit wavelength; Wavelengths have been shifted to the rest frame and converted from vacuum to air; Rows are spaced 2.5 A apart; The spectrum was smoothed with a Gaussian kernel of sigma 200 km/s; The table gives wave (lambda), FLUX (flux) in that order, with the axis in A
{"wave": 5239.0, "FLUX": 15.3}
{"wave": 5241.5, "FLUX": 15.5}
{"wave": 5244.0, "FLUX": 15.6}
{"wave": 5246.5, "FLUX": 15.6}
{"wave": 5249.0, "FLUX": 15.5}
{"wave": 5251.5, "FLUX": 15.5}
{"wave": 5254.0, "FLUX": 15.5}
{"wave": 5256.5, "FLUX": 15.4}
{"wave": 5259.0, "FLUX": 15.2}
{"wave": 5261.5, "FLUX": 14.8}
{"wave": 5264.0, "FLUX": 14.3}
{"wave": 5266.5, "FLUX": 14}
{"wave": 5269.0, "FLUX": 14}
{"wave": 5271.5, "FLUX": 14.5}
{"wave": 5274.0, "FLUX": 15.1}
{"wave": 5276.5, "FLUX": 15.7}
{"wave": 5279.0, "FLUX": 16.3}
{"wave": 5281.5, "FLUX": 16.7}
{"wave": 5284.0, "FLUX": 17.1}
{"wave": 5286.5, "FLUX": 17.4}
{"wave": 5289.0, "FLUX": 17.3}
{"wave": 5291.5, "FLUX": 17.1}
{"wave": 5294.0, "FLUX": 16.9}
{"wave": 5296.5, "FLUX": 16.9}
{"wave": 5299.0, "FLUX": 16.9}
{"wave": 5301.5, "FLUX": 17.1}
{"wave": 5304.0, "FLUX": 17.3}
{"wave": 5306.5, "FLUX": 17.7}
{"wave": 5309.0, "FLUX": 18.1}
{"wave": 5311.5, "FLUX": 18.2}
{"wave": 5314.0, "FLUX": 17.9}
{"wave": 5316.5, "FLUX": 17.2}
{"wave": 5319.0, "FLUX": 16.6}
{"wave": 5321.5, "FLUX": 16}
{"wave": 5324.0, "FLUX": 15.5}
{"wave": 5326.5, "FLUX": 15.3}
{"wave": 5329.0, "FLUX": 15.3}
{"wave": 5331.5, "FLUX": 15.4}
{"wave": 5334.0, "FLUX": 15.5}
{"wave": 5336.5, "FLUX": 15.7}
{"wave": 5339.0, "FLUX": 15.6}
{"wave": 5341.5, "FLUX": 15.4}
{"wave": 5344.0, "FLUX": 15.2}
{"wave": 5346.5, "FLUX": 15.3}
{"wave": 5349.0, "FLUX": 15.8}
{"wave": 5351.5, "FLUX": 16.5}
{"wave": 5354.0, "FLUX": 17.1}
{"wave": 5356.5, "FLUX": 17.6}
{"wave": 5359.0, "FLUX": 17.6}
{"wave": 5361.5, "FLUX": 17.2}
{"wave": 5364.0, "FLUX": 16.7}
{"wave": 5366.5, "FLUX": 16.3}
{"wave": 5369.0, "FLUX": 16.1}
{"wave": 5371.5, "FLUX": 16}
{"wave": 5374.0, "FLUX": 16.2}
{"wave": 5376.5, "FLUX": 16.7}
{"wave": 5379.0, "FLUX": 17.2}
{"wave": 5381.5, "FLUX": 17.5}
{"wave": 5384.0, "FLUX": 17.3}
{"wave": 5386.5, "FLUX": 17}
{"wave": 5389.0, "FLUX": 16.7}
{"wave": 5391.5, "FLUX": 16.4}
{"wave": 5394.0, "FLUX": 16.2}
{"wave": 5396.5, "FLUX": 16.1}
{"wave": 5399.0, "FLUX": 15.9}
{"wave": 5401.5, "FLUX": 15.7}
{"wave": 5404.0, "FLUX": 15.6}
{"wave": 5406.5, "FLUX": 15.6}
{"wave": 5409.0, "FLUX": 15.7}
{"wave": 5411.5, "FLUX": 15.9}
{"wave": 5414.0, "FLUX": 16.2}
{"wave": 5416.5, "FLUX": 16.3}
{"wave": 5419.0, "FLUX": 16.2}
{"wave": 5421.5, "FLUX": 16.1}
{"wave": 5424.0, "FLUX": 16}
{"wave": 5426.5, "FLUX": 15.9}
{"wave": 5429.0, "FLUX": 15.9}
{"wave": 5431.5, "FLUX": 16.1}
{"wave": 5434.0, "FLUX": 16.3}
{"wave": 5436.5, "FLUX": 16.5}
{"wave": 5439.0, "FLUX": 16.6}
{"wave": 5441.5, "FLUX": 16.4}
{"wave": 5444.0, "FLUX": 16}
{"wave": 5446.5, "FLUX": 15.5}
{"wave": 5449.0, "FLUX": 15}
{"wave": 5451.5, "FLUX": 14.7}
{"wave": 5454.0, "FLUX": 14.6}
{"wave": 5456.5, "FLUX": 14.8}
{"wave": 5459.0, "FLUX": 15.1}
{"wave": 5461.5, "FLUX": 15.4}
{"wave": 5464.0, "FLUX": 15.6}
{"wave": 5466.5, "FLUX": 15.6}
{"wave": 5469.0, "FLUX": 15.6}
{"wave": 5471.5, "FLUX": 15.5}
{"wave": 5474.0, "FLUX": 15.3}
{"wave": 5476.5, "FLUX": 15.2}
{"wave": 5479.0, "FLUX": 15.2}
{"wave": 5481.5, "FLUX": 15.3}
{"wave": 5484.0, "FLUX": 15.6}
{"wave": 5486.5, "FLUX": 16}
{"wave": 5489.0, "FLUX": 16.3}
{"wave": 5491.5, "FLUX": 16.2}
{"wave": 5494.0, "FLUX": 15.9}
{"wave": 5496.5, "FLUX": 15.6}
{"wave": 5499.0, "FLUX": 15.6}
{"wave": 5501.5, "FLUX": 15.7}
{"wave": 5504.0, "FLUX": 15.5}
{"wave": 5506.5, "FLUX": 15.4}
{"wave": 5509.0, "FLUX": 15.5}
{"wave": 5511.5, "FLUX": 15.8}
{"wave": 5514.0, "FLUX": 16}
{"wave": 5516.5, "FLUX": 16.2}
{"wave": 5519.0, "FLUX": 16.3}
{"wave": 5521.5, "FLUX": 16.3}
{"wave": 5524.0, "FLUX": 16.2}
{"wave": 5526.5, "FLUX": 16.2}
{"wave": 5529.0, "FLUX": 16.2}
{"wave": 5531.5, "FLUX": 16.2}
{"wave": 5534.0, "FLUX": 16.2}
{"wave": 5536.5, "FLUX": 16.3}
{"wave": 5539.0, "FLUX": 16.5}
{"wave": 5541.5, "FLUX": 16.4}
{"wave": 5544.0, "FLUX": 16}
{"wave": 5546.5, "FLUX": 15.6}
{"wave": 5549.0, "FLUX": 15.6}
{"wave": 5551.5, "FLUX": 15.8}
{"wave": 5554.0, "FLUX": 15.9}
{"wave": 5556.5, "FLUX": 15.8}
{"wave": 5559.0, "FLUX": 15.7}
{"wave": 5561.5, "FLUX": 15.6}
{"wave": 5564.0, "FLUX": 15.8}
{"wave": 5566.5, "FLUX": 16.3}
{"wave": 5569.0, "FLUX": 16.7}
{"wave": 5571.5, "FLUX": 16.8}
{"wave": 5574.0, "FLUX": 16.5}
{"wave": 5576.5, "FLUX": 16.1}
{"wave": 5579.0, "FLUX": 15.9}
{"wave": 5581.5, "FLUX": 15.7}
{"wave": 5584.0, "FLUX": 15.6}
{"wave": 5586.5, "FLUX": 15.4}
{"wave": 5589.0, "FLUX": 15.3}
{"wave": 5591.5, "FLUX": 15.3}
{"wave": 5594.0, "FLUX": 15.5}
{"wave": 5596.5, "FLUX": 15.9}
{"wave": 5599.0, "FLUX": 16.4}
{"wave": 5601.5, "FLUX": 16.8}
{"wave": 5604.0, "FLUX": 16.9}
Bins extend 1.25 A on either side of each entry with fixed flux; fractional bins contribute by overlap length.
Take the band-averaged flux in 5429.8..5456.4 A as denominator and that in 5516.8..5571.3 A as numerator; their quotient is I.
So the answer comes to 1.0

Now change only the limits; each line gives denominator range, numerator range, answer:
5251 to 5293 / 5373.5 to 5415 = 1.04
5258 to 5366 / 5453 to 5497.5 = 0.95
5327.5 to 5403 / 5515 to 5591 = 0.98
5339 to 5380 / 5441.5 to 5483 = 0.93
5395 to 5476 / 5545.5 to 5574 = 1.02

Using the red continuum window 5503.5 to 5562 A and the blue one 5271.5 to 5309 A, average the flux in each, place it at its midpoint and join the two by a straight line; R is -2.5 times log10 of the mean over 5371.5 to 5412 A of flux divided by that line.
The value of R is 0.01 mag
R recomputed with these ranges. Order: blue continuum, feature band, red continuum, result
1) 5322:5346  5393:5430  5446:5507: -0.035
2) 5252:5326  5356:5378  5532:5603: -0.032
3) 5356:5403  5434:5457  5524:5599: 0.052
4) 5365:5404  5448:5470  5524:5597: 0.076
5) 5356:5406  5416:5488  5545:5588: 0.045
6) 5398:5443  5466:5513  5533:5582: 0.030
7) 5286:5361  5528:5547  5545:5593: -0.016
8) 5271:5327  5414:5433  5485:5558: 0.016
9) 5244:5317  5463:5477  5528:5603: 0.041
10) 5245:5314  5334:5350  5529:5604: 0.044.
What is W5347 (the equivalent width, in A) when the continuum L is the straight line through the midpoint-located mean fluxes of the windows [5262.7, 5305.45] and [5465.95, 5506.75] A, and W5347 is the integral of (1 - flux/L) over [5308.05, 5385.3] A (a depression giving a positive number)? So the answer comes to -2.2 A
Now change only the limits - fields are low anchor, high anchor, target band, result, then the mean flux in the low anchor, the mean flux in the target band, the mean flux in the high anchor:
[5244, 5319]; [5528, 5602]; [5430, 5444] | -0.2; 16.2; 16.3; 16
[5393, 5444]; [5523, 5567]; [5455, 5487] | 1.3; 16.1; 15.4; 16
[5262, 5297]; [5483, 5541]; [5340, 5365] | -0.8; 15.9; 16.4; 16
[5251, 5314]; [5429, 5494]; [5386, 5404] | -0.4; 16.2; 16.2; 15.6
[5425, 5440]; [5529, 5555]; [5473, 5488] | 0.6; 16.2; 15.4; 16.1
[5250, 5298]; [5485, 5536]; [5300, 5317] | -2.0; 15.8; 17.7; 16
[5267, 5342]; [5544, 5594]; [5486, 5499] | 0.0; 16.4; 16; 15.9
